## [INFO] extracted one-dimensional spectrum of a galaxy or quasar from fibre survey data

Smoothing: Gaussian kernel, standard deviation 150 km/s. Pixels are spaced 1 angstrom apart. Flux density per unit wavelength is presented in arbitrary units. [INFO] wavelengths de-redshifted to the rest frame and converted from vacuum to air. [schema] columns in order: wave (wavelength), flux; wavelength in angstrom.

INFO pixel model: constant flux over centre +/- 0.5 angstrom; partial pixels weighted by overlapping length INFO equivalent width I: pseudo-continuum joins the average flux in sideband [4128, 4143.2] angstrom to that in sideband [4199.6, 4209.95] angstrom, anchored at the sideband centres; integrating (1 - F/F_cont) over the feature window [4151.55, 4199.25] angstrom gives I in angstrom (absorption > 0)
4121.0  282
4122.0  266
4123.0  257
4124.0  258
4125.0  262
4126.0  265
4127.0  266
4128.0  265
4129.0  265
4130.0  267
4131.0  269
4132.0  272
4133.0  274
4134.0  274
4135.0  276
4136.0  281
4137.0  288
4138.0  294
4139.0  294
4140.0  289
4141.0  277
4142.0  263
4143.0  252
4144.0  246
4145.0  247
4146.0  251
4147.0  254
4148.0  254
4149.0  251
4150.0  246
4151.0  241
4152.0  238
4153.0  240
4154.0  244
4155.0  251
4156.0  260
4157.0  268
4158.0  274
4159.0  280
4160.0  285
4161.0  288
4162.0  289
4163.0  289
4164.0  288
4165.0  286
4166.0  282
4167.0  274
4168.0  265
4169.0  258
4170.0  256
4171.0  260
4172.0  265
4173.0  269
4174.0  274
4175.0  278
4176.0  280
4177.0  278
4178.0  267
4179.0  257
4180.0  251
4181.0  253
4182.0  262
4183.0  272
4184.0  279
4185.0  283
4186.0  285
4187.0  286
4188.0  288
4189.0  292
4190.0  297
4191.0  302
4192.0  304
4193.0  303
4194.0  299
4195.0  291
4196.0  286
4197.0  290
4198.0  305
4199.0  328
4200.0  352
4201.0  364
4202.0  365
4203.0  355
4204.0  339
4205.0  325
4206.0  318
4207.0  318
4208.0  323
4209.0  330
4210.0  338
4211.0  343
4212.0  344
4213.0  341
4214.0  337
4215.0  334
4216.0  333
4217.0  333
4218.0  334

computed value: 5.4 angstrom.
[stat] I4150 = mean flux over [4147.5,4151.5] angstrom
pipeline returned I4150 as 248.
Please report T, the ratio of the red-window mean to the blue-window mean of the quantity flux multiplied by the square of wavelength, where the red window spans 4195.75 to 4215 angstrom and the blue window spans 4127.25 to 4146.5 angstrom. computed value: 1.27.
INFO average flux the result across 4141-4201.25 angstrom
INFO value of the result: 275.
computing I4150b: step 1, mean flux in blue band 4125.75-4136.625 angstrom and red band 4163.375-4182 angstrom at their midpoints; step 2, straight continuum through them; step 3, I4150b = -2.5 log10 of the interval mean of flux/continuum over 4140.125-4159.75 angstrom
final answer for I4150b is 0.06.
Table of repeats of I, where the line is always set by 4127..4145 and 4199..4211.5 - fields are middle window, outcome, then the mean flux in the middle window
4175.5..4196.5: 2.5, 282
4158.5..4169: 0.6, 281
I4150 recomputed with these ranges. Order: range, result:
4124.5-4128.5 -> 264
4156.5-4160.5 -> 277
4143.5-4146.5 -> 248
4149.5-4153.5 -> 241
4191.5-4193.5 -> 304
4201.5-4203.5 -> 360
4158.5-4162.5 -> 286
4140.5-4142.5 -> 270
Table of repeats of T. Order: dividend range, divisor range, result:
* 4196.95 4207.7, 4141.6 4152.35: 1.38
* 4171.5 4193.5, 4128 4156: 1.08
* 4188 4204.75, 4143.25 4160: 1.27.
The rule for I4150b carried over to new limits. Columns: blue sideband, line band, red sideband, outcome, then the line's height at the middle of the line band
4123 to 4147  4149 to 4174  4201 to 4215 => 0.11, 294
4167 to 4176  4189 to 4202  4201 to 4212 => 0.01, 315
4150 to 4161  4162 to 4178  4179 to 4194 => -0.02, 270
